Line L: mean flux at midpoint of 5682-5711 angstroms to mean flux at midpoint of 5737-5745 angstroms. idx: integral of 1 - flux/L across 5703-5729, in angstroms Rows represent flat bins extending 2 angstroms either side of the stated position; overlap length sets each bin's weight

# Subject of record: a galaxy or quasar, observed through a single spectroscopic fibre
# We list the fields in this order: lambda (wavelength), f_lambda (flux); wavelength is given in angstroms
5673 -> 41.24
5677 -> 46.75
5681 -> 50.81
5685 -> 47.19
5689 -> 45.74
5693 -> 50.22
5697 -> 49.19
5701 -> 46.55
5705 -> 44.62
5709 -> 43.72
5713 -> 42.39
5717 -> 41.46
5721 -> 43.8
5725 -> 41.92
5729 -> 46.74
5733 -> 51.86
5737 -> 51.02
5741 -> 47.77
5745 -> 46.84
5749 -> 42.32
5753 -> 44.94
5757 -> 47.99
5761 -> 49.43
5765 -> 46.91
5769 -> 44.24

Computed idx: 2.33 angstroms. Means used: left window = 46.9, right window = 48.4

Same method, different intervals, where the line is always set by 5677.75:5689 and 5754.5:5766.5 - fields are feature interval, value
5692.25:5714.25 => 1.0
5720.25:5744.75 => 0.4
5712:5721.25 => 1.1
